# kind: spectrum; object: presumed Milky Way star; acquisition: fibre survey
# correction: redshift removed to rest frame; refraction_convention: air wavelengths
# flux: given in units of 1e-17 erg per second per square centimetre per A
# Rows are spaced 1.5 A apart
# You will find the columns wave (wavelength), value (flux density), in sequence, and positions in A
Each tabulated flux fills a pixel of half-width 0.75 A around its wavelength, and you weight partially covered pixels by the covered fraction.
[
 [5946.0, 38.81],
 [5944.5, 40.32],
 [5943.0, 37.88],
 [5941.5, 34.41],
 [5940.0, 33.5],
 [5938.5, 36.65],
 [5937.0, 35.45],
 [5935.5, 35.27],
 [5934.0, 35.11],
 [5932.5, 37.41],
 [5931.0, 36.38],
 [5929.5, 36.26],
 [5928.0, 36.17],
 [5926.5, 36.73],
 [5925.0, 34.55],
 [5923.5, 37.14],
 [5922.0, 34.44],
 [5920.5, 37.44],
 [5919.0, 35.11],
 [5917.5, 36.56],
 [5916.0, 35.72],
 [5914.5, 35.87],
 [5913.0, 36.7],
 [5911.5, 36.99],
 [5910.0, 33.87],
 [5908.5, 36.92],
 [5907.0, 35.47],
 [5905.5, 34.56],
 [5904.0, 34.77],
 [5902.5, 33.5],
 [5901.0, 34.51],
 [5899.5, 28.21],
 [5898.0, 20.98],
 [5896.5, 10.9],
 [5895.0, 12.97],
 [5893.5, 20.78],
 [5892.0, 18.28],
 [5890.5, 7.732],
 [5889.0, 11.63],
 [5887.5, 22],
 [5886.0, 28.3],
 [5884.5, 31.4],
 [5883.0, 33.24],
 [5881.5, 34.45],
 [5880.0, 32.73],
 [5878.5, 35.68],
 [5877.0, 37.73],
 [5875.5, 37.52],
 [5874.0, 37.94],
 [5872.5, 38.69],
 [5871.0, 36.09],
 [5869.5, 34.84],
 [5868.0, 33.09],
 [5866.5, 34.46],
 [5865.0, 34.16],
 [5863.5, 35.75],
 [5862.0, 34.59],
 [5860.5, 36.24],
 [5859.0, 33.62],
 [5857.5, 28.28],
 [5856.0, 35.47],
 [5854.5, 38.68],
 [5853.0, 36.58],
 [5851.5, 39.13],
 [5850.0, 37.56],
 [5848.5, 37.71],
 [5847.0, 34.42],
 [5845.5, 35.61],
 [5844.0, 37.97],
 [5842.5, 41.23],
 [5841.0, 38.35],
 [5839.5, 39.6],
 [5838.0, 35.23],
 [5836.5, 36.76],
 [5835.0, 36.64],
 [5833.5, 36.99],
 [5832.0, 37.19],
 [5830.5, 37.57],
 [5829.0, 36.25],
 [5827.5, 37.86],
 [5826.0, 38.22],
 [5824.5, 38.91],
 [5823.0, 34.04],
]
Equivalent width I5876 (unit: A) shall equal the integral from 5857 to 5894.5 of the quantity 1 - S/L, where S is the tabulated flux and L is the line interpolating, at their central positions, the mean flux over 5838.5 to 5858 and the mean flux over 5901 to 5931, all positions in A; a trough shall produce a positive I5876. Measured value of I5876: 6.0 A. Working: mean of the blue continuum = 37.1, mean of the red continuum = 35.7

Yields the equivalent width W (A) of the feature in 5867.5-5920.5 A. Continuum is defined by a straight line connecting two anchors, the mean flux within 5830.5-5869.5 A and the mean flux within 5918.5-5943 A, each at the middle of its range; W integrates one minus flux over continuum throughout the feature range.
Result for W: 8.0 A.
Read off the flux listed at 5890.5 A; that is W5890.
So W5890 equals 7.732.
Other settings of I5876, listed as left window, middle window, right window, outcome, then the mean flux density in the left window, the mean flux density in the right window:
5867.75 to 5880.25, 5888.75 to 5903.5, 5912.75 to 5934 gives 6.4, 36.3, 36.1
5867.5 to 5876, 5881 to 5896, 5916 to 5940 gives 6.0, 36.4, 36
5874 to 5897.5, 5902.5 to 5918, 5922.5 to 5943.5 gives -2.4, 25.4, 35.9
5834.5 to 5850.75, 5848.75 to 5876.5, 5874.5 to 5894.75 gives -3.0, 37.4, 26.8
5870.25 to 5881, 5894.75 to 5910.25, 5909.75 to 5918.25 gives 3.0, 36.6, 36.1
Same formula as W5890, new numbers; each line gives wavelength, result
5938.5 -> 36.65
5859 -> 33.62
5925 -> 34.55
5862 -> 34.59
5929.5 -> 36.26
